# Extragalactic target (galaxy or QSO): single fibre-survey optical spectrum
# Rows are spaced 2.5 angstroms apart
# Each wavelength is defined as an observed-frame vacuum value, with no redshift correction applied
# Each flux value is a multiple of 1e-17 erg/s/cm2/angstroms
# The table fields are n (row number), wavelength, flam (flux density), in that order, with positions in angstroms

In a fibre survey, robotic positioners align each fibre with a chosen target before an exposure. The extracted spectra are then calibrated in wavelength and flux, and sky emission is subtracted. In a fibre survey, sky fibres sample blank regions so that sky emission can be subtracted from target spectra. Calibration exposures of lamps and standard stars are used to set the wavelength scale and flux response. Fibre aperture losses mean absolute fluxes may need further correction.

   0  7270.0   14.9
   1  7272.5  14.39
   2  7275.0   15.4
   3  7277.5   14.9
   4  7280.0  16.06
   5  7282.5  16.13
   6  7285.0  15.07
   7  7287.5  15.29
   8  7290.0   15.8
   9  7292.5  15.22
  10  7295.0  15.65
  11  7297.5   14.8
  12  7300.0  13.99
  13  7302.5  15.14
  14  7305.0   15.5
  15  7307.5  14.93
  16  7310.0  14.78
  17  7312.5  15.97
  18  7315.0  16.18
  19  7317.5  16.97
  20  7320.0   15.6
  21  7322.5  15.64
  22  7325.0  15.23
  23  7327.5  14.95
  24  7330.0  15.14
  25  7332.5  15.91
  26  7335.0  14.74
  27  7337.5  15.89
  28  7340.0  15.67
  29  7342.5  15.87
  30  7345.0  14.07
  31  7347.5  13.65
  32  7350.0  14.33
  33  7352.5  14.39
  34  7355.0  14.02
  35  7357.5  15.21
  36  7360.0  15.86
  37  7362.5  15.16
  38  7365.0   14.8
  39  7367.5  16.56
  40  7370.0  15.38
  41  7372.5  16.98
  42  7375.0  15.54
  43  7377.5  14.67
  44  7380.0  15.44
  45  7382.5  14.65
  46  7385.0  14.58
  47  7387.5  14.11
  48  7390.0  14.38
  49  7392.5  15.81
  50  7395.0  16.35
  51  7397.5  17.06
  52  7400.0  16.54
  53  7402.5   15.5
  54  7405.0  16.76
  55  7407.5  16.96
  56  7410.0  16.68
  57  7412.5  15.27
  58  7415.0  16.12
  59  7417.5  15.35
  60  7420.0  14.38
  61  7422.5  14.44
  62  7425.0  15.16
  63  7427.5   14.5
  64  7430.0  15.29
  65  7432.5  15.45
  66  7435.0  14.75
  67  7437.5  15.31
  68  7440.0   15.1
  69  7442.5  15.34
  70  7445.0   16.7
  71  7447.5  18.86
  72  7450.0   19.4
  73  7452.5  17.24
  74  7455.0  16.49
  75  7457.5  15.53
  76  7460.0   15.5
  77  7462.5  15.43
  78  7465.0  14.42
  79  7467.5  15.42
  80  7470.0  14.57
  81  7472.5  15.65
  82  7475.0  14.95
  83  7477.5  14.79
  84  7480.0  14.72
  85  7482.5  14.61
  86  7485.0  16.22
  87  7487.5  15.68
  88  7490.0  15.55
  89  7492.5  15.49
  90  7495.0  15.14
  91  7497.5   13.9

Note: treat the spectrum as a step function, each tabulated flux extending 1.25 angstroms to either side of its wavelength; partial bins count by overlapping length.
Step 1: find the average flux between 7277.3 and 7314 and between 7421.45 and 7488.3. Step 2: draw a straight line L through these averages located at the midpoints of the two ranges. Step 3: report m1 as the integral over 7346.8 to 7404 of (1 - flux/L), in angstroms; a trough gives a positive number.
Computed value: 0.65 angstroms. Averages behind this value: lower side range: 15.3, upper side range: 15.6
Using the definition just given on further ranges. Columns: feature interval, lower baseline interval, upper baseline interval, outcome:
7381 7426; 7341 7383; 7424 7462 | 0.05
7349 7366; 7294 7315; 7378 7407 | 0.64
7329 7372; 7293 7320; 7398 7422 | 1.37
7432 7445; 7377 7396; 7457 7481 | -0.23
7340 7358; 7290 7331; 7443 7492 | 1.09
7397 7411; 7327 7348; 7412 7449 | -1.05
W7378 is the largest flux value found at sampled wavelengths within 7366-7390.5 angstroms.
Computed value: 16.98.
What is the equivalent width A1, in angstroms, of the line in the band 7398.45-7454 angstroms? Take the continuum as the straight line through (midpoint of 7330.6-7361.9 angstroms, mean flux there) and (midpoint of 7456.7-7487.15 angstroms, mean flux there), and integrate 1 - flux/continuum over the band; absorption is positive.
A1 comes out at -3.22 angstroms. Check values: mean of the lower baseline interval 15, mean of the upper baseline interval 15.2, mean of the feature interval 16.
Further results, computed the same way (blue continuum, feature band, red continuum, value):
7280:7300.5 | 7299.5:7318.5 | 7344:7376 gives -0.3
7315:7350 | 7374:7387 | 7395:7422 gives 0.7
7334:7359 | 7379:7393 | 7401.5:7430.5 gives 0.4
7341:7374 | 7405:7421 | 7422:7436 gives -1.0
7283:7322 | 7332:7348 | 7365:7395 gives 0.2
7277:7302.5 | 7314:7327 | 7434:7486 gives -0.4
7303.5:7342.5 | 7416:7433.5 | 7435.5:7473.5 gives 1.1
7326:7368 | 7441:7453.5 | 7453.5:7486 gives -1.8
